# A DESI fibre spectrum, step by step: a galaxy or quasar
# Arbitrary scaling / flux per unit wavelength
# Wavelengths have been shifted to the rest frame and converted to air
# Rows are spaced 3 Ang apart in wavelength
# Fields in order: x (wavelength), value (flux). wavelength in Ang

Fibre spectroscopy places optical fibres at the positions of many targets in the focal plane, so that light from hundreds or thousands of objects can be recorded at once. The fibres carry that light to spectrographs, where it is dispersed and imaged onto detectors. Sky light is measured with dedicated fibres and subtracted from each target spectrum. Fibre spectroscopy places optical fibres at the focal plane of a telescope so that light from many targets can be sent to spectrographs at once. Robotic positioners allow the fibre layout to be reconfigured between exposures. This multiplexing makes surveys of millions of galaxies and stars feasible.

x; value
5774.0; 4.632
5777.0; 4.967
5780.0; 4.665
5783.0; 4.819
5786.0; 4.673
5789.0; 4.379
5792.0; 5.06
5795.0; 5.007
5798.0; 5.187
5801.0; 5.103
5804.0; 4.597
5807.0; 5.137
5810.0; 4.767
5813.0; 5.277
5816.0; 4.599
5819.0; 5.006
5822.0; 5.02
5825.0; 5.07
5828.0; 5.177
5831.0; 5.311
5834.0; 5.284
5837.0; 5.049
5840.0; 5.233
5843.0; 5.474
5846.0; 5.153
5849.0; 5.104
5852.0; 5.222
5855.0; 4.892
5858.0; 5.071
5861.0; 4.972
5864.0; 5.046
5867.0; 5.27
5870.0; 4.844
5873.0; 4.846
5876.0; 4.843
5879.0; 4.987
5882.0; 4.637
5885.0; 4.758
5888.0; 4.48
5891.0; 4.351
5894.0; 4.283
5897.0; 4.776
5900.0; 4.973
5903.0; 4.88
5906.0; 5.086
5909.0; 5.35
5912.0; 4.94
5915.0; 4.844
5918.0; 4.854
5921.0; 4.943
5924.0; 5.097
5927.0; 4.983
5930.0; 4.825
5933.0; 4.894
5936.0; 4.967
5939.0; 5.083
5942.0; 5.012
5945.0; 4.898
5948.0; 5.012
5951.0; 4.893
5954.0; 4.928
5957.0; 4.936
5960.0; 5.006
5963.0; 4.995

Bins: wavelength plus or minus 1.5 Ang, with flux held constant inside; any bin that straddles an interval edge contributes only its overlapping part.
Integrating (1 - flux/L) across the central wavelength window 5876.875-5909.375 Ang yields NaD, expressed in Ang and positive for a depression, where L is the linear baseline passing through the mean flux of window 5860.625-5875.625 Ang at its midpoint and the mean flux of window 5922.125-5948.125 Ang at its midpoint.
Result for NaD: 1.4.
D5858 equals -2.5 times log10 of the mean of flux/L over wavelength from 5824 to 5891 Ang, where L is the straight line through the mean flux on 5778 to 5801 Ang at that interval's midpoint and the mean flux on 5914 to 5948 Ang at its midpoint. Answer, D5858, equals -0.03 mag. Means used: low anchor 4.85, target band 5.02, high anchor 4.95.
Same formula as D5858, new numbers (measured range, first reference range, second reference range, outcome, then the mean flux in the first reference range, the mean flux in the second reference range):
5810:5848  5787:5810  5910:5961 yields -0.04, 4.91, 4.95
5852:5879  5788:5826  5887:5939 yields -0.02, 4.94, 4.86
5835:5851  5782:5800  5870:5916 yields -0.08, 4.86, 4.8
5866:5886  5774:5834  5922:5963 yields 0.02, 4.94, 4.97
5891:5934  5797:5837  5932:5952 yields 0.02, 5.04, 4.97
